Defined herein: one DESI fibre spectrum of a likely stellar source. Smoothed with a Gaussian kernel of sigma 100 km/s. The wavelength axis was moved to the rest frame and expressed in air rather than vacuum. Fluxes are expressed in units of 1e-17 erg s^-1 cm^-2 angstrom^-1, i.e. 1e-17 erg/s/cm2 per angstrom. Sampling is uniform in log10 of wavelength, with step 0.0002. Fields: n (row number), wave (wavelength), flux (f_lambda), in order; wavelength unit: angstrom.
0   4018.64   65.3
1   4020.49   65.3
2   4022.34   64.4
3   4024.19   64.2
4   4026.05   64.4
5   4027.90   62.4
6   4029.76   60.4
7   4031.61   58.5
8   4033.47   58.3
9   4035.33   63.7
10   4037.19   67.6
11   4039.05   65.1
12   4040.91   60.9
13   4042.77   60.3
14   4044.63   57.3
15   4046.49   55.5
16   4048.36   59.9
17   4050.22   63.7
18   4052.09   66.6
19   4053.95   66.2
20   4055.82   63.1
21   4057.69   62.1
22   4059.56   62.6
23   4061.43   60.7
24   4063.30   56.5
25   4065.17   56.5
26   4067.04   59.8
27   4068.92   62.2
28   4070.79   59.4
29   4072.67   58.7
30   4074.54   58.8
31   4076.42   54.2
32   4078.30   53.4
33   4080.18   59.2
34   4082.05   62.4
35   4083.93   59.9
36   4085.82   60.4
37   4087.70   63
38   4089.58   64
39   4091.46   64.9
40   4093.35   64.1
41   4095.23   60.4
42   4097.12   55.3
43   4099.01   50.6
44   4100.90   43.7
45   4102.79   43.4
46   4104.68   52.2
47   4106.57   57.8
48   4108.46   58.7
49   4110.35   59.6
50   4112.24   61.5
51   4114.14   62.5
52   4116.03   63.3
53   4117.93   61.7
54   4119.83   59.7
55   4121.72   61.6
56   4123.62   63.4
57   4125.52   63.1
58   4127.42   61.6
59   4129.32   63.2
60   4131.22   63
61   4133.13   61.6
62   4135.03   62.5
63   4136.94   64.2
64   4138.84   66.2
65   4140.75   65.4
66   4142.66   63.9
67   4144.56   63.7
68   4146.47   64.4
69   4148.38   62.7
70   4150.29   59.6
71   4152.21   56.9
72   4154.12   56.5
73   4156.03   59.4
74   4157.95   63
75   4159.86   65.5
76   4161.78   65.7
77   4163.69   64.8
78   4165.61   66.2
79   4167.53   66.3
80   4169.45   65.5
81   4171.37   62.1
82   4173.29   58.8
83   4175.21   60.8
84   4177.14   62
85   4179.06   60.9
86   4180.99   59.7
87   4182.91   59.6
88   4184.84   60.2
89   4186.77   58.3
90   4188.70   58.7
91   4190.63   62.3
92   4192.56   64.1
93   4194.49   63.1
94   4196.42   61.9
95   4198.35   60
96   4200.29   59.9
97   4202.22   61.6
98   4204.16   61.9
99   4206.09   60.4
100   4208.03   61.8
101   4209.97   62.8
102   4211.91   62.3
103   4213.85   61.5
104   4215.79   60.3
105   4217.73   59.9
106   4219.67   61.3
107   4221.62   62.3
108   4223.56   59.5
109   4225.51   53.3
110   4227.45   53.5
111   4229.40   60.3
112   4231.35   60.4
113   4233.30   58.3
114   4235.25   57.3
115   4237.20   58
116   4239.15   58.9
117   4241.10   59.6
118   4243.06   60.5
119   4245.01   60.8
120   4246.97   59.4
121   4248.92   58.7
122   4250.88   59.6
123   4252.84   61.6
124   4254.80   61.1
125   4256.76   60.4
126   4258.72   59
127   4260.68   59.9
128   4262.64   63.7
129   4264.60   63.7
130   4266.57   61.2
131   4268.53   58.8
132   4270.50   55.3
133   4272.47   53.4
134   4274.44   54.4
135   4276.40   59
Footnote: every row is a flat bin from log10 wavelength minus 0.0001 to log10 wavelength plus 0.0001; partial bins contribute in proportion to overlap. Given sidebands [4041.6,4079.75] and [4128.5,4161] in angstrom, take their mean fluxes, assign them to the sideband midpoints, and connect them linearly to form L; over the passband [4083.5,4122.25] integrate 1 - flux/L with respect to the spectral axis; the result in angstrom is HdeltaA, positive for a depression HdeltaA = 1.7 angstrom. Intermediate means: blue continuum 59.9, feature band 58.4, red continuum 62.5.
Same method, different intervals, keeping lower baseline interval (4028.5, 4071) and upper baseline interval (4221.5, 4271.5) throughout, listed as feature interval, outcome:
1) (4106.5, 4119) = -0.1 angstrom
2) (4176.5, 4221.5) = -0.9 angstrom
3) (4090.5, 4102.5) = 1.0 angstrom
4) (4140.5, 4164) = -0.8 angstrom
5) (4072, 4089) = 0.5 angstrom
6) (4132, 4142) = -0.6 angstrom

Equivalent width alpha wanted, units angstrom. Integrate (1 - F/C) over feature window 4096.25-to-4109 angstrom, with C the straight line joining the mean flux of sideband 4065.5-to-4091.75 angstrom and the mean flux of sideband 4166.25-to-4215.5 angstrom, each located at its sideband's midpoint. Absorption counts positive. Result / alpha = 1.9 angstrom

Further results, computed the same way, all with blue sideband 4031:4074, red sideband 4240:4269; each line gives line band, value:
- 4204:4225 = -0.14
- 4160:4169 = -0.73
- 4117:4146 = -1.01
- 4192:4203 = -0.18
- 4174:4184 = 0.04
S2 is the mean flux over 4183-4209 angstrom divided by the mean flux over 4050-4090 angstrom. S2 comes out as 1.0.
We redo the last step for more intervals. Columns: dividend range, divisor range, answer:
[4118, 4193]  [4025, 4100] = 1.03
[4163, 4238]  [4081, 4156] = 1.01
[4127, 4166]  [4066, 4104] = 1.09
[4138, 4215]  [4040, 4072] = 1.02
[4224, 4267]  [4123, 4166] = 0.95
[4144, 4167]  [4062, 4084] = 1.07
